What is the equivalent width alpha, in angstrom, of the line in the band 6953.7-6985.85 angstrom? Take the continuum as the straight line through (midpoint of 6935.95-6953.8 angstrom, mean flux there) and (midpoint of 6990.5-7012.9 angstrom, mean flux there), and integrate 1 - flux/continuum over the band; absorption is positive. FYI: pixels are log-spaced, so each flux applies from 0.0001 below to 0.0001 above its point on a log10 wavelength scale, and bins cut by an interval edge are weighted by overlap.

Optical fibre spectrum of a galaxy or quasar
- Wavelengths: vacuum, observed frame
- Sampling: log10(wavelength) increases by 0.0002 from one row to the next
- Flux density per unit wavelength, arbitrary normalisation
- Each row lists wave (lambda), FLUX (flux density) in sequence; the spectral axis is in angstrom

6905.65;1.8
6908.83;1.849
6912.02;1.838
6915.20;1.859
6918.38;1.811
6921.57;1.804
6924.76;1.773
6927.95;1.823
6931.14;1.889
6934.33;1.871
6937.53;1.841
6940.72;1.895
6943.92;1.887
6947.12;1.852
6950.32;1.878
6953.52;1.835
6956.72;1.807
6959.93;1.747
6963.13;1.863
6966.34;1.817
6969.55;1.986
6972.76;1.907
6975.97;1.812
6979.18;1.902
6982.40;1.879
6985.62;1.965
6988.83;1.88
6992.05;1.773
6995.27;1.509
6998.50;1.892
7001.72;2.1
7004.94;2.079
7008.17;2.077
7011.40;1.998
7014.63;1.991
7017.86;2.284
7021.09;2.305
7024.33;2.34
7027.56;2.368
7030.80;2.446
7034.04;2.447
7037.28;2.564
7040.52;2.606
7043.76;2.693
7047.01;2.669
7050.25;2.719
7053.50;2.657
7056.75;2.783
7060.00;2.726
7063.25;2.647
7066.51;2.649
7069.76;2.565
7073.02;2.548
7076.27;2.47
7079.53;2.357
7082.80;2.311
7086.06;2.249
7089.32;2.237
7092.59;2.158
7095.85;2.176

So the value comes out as 0.5 angstrom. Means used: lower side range 1.87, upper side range 1.92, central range 1.86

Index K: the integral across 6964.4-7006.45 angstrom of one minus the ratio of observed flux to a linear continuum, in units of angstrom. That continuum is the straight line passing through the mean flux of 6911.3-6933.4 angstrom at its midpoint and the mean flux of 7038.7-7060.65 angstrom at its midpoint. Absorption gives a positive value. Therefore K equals 6.9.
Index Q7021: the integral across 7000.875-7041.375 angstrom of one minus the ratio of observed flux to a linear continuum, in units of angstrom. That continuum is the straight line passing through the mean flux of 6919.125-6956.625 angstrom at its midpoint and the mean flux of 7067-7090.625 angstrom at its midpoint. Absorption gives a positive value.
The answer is -1.8 angstrom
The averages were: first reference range 1.85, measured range 2.27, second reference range 2.41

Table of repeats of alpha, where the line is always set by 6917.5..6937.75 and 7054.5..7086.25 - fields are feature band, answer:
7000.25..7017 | 1.32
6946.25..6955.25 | 0.42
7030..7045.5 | -1.14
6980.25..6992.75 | 1.42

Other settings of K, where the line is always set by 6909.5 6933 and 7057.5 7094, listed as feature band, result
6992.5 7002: 1.6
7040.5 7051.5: -1.6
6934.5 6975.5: 2.2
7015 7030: -0.4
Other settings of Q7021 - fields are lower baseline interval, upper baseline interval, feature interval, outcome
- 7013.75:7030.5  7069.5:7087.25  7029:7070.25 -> -5.0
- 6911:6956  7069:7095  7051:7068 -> -3.1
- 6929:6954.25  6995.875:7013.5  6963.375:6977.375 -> 0.3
